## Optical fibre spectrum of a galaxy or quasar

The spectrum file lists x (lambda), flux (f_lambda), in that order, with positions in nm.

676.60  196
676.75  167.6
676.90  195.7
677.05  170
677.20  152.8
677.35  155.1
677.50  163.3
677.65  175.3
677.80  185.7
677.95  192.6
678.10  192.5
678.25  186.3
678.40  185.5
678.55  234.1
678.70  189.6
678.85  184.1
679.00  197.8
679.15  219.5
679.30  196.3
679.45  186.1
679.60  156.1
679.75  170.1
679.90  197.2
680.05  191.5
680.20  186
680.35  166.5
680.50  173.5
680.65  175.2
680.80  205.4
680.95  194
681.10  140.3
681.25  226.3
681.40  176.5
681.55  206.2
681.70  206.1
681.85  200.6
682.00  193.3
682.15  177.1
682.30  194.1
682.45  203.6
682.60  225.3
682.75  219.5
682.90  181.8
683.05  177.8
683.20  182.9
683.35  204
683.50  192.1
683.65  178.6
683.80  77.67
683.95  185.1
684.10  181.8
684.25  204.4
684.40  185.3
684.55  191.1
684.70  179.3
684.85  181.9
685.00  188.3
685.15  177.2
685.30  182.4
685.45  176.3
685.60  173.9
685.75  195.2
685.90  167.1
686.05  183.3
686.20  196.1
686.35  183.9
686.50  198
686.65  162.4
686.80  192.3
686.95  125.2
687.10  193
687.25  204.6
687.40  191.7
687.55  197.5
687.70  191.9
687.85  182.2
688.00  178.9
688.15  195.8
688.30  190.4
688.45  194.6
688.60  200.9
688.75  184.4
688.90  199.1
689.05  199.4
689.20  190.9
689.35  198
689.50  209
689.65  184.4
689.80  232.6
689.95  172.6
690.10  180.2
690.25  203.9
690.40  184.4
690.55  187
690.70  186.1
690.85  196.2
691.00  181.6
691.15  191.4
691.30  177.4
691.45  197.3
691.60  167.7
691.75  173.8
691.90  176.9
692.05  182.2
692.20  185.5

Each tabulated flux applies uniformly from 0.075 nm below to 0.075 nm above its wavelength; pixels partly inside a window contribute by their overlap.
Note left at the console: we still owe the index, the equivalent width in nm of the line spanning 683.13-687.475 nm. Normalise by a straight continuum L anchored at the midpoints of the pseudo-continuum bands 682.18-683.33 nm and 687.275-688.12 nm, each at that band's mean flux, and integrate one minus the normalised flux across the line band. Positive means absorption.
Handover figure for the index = 0.290 nm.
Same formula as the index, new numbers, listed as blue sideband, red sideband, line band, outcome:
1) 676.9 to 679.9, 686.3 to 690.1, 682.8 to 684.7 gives 0.08 nm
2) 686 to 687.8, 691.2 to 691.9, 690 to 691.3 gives -0.05 nm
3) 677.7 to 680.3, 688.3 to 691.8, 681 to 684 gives 0.05 nm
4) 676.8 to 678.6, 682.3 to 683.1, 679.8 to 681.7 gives 0.07 nm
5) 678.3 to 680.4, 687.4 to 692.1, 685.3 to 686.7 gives 0.06 nm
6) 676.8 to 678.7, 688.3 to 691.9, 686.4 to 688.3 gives 0.04 nm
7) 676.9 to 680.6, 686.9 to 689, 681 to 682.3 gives -0.04 nm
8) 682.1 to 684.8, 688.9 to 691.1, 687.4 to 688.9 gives 0.00 nm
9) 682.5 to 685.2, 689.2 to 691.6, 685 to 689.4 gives 0.04 nm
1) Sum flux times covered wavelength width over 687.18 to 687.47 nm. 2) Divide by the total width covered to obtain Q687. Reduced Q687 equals 198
